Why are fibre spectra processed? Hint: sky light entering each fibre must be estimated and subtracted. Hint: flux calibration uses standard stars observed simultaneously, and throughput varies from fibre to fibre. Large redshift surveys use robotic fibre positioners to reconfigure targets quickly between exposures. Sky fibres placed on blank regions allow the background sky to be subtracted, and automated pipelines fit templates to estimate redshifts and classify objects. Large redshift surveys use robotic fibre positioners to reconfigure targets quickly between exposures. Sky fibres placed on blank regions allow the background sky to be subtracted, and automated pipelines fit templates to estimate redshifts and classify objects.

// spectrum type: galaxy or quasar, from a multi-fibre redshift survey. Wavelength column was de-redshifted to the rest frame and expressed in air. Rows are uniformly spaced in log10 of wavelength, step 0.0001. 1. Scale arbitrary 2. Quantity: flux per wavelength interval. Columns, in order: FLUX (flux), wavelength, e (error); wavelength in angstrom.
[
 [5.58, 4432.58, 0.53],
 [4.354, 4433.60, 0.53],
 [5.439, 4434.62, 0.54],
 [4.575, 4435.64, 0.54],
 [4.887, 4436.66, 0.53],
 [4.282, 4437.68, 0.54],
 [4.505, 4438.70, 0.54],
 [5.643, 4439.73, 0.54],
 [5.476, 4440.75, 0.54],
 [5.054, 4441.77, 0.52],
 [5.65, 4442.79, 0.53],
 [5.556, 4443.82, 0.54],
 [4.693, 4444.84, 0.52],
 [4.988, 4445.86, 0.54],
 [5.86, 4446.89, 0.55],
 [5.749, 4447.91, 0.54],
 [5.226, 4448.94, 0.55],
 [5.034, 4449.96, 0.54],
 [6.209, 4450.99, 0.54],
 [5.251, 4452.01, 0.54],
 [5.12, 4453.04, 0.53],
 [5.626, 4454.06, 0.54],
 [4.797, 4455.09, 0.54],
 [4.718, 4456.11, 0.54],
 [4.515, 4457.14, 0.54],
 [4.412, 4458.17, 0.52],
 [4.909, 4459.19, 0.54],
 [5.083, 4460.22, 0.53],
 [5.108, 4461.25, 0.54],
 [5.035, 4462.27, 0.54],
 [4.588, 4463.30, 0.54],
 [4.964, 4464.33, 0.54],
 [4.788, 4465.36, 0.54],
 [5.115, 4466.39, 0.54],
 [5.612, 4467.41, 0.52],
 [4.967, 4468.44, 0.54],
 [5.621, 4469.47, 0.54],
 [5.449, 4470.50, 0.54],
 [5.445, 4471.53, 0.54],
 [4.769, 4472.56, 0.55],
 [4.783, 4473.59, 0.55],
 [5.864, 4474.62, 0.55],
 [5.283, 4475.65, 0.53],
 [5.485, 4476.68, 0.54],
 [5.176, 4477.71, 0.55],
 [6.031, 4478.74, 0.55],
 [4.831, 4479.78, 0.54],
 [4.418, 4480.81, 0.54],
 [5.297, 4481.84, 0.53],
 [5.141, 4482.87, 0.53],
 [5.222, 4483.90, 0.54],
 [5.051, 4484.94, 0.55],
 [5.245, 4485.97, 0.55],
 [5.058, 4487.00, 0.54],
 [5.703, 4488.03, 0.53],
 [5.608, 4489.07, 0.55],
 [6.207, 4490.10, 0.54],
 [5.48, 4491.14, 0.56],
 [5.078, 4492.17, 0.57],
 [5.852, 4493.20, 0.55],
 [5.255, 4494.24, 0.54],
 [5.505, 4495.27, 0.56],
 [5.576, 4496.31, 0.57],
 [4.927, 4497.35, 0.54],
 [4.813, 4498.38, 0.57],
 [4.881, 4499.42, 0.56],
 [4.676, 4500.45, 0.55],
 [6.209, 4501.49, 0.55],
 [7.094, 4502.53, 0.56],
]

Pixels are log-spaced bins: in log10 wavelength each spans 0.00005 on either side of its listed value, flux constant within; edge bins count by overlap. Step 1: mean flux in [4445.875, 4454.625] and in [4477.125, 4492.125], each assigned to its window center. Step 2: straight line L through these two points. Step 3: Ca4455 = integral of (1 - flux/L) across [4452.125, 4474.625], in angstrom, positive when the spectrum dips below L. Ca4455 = 1.52 angstrom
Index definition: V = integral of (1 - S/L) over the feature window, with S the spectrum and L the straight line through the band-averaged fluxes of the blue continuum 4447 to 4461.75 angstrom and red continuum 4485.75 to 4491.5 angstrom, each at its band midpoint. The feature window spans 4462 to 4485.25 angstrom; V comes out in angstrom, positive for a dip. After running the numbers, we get 0.9 angstrom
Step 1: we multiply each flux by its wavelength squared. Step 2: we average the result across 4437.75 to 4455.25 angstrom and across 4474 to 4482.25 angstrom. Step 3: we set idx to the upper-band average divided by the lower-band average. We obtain 1.0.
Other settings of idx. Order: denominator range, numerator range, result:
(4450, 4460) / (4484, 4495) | 1.09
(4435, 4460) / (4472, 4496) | 1.06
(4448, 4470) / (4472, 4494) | 1.05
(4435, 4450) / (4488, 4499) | 1.08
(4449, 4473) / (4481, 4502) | 1.06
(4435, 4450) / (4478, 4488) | 1.02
